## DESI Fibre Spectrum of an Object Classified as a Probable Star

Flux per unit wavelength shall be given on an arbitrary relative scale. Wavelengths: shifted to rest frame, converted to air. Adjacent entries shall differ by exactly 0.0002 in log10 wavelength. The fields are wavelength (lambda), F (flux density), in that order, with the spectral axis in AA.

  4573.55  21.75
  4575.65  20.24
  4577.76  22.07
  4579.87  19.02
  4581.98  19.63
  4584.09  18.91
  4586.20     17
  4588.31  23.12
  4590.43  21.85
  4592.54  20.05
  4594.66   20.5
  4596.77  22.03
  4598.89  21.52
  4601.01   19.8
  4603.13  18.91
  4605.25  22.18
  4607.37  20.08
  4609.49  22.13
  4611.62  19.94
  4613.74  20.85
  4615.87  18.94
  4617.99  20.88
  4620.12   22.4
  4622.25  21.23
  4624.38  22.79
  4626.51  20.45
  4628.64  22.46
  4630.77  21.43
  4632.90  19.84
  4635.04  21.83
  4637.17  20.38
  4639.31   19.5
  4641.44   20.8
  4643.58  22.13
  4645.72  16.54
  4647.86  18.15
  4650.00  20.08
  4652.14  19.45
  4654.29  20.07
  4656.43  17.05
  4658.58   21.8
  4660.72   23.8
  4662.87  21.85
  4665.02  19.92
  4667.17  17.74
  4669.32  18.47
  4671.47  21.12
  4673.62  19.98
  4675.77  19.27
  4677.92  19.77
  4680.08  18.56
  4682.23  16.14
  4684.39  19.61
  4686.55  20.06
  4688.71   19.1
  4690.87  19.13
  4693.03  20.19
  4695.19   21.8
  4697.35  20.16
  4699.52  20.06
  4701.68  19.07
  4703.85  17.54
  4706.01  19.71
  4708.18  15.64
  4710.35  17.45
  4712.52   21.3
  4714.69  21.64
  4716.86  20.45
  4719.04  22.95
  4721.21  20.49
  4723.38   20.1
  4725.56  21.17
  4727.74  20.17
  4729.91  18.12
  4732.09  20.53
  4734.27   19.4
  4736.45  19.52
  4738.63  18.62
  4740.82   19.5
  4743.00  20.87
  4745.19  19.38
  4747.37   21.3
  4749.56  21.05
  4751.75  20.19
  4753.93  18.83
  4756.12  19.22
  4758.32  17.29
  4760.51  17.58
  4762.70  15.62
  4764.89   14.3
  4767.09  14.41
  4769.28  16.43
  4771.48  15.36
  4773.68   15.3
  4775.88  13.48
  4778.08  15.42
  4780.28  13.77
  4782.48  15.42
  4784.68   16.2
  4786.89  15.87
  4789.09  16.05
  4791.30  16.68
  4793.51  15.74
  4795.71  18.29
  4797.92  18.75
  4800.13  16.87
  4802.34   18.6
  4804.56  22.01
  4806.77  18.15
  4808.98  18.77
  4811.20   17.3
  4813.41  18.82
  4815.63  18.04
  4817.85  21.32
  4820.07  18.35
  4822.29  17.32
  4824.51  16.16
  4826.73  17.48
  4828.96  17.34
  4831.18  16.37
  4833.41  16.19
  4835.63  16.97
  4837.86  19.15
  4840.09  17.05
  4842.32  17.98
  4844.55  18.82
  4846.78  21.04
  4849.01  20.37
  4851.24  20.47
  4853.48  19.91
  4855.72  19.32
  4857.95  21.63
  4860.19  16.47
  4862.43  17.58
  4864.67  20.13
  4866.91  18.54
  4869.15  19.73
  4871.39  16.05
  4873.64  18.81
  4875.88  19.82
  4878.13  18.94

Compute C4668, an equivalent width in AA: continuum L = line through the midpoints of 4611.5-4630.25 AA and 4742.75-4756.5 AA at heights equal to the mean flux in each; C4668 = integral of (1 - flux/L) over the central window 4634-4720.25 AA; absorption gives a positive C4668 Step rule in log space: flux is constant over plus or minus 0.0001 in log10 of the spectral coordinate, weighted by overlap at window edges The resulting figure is 4.00 AA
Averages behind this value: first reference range 21.2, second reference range 20.1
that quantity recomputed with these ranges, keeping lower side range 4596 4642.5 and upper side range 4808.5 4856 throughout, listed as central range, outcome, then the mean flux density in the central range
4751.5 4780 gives 4.38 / 16.2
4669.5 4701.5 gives 0.85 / 19.6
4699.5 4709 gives 0.77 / 18.3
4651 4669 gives 0.26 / 20.1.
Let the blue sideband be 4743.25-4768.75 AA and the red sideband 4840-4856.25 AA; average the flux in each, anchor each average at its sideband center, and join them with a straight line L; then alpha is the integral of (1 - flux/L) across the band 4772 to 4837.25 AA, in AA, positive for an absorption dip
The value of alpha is 6.0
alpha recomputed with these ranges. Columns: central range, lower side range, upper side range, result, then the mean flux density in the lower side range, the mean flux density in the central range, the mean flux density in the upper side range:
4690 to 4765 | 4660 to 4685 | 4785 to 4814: -2.7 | 19.6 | 19.5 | 17.8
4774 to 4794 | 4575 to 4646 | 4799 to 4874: 3.8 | 20.7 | 15.4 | 18.5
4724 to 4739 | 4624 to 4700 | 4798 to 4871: -0.2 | 20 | 19.7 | 18.5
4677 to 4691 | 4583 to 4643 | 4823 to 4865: 0.8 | 20.8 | 18.9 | 18.4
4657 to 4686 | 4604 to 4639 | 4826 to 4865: 1.0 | 21.1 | 19.8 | 18.5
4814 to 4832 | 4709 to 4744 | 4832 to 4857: 1.2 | 20.1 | 17.8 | 18.8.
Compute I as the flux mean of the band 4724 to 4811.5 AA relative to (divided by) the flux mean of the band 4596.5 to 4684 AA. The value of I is 0.88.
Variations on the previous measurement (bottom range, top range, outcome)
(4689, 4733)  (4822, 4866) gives 0.93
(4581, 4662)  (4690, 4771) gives 0.93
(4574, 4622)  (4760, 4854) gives 0.84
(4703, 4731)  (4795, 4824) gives 0.94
